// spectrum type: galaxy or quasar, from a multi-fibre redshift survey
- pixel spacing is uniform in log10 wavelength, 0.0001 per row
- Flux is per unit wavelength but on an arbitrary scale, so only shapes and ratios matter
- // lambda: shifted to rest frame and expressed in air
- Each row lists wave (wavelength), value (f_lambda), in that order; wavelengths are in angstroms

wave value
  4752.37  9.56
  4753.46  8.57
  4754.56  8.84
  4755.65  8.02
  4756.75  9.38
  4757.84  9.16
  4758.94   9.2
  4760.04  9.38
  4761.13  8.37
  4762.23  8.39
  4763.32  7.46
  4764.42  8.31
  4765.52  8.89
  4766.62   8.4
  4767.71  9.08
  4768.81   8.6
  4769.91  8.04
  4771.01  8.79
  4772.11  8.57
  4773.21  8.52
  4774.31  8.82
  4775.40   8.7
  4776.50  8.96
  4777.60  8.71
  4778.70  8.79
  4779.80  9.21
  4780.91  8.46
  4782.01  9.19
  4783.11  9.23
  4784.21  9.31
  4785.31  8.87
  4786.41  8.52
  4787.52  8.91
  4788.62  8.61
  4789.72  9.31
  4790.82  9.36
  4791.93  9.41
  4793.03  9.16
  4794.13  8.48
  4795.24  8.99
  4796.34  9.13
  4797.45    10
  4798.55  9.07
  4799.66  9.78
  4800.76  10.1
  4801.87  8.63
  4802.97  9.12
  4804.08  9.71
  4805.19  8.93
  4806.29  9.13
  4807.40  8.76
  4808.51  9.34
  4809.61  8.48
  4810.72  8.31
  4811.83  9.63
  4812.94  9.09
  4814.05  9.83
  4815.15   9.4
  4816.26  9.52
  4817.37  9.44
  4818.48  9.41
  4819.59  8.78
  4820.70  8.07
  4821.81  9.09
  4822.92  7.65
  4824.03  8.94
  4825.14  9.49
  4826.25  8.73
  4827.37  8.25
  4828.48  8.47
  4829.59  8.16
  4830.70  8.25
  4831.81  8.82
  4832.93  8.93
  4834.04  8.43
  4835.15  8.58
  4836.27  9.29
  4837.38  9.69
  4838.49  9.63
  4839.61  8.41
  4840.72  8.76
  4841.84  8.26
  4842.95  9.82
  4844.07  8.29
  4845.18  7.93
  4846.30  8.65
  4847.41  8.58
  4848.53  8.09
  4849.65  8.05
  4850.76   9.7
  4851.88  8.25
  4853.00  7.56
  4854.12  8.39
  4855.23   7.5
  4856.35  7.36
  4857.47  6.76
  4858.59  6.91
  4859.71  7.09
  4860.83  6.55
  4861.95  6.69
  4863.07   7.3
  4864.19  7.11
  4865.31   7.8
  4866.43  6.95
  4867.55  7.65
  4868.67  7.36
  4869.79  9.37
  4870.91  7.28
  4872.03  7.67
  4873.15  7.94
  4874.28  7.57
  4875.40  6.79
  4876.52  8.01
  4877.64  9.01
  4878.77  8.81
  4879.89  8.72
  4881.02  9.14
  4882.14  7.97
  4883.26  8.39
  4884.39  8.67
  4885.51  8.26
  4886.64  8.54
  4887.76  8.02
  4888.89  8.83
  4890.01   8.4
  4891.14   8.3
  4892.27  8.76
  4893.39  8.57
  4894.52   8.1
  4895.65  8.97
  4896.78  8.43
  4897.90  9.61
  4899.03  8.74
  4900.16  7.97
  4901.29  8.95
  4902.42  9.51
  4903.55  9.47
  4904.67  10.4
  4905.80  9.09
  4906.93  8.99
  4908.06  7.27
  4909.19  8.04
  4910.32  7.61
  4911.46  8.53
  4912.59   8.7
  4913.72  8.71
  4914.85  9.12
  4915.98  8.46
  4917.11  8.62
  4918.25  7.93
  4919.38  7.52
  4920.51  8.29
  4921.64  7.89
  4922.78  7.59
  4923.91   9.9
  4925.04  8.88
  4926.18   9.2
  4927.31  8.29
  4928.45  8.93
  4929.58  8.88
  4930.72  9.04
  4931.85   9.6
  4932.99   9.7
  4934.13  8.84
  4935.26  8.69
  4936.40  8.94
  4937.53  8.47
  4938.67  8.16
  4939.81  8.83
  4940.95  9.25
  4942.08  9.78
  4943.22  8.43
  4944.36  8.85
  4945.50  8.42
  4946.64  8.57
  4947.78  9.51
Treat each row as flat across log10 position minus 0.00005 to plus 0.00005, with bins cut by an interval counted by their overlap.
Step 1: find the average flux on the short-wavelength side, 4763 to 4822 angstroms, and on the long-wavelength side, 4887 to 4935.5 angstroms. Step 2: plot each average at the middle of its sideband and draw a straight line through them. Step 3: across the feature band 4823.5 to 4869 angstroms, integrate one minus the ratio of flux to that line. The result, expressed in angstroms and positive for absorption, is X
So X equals 3.4 angstroms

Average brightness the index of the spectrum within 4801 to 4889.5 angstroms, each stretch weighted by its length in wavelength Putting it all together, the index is 8.42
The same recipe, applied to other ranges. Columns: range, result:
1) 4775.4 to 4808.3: 9.09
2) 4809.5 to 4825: 9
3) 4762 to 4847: 8.89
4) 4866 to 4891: 8.16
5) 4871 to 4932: 8.53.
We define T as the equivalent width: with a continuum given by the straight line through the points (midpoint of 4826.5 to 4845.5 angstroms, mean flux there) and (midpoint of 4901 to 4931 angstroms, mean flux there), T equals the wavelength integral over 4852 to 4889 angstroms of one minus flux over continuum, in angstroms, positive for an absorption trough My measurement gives 3.7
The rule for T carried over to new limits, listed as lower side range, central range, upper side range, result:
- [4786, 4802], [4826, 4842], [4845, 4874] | -0.9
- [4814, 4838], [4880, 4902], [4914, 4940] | 0.4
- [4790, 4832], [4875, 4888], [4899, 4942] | 0.7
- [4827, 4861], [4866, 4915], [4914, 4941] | 0.6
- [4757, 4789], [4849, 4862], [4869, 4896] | 1.3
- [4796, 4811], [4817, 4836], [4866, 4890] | 0.4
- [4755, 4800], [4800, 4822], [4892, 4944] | -0.8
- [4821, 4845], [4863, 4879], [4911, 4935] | 1.8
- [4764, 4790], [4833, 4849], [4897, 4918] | 0.0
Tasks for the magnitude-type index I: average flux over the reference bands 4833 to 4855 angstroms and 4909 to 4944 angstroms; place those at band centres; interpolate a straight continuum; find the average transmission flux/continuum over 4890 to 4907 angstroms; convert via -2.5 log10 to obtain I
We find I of -0.029 mag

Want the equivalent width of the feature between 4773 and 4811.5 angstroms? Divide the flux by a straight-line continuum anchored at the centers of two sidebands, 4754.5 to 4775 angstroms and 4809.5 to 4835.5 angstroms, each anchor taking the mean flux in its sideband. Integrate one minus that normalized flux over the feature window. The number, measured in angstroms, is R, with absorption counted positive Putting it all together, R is -1.3 angstroms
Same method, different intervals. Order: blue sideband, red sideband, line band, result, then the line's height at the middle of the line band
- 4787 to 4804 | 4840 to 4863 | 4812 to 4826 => -0.6 angstroms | 8.69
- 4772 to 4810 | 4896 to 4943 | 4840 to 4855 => 0.8 angstroms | 8.92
